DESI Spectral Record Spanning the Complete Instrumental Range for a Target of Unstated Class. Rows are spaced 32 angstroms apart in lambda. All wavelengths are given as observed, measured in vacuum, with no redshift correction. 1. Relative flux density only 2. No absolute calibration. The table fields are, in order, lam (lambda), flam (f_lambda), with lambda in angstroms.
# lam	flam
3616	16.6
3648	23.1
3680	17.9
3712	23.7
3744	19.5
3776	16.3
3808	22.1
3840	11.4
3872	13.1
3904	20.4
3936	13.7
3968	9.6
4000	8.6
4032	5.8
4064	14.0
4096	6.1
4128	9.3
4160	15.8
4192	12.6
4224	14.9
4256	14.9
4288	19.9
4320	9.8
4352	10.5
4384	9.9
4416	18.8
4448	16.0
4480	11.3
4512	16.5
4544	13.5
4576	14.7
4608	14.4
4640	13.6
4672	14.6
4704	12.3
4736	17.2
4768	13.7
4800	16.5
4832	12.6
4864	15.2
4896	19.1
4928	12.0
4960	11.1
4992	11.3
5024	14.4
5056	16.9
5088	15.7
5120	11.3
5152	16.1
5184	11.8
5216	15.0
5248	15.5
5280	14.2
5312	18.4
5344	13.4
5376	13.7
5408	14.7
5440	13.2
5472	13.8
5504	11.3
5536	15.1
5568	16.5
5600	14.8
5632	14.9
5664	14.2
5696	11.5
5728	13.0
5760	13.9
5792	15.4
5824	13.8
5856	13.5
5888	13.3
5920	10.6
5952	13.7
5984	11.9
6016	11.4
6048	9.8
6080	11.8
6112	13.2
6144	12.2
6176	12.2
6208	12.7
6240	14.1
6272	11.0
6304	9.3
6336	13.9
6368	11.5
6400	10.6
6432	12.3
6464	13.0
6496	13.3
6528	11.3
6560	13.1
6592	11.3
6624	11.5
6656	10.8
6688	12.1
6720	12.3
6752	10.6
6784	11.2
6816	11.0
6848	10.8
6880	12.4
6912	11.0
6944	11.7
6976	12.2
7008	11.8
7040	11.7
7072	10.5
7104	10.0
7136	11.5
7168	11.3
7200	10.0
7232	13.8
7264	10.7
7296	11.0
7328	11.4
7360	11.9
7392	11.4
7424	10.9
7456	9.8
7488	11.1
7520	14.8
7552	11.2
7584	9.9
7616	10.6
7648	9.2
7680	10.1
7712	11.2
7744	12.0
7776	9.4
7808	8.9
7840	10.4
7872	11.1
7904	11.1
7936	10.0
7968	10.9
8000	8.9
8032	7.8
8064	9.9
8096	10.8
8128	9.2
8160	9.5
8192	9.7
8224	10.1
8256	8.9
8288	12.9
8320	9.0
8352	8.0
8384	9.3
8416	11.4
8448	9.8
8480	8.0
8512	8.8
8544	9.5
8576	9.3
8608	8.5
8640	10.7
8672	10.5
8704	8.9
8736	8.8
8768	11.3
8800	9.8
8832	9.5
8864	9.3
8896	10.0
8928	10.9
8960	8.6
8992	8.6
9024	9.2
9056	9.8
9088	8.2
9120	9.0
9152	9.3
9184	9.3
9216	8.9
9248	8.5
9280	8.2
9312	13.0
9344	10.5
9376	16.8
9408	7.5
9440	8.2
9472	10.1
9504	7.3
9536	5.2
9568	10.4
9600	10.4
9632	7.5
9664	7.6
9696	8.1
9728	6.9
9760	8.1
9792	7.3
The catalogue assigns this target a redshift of 0.146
